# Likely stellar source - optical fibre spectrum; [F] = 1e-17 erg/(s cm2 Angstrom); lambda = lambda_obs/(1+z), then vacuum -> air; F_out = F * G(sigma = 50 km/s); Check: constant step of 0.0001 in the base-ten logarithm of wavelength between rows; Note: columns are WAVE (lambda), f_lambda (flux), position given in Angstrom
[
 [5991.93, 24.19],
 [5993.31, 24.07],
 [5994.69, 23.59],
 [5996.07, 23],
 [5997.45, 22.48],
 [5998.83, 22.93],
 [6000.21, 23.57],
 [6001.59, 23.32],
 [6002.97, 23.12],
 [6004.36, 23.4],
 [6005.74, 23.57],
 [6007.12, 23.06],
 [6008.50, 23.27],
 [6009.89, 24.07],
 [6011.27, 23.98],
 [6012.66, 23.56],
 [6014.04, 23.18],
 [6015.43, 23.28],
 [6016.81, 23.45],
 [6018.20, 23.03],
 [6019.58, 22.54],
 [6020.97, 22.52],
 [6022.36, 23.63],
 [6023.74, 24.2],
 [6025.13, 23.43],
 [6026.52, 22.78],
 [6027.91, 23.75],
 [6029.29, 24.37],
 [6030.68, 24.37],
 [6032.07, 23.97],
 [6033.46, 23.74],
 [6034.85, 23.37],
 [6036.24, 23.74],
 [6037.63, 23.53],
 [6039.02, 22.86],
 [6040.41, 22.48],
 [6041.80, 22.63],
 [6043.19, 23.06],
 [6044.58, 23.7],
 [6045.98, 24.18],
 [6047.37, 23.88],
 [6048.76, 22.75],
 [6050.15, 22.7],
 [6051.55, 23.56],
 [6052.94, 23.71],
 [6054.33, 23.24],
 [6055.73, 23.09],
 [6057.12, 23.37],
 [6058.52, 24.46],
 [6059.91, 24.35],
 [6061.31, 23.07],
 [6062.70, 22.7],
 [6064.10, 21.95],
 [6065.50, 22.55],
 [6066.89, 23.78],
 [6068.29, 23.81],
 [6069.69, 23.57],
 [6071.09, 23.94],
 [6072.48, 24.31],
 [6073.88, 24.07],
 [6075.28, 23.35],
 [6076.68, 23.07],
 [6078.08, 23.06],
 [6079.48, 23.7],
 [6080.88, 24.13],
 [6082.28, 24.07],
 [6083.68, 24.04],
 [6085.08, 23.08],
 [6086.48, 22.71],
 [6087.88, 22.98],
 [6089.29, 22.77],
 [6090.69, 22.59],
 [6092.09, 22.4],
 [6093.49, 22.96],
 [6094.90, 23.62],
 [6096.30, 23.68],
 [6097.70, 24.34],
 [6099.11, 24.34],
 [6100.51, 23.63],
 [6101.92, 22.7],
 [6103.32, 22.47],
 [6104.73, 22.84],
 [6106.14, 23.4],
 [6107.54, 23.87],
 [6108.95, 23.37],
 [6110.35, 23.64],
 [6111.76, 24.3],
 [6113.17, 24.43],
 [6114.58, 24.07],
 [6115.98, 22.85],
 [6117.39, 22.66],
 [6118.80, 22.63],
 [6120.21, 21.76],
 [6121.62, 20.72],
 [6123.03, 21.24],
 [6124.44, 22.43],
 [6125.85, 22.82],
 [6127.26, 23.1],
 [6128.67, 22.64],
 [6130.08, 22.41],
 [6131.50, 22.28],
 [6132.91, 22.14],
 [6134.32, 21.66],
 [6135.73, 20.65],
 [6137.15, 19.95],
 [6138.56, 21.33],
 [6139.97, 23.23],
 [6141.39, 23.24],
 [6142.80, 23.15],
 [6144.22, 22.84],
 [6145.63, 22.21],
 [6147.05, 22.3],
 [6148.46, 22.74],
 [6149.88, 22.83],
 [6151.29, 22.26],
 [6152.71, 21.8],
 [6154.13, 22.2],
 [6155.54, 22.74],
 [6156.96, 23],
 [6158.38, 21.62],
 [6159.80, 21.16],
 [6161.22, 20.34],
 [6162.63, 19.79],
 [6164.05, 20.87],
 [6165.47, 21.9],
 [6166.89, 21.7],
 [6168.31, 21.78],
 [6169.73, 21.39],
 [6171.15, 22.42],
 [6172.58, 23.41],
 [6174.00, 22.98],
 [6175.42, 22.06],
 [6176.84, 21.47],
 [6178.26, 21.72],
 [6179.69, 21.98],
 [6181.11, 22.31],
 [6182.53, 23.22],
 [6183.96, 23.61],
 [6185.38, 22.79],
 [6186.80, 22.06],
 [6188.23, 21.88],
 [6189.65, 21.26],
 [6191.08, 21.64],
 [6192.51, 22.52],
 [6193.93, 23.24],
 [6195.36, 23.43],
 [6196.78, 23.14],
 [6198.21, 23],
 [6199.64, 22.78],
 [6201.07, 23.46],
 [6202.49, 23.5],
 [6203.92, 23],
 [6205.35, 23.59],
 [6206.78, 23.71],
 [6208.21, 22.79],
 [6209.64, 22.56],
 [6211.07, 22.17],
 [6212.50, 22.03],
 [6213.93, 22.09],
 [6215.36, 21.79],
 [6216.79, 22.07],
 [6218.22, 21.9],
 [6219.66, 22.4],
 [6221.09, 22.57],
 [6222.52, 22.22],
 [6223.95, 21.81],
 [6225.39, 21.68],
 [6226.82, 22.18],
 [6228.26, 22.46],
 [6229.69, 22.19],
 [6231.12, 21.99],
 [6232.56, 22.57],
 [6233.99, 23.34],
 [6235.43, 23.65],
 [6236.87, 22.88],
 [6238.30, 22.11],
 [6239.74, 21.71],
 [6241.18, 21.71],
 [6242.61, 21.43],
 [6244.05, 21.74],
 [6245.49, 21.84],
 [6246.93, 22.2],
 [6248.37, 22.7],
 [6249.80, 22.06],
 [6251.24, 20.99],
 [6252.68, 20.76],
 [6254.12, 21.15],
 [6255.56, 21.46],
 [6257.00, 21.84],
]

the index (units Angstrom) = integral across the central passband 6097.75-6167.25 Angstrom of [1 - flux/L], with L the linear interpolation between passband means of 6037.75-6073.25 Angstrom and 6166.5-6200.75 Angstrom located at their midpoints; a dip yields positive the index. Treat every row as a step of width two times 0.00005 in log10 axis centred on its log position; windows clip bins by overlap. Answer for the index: 1.1 Angstrom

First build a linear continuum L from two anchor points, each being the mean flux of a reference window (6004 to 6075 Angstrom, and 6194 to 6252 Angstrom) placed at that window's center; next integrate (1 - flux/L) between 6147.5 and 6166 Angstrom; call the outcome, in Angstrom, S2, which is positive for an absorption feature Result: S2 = 0.8 Angstrom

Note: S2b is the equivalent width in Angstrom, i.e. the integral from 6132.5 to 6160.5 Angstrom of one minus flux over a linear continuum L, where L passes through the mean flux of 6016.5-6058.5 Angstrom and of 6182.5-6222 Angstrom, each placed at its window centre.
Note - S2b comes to 0.9 Angstrom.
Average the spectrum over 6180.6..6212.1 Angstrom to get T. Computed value 22.8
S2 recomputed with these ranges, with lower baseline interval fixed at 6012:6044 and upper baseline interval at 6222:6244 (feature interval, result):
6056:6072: -0.17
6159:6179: 0.84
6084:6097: 0.01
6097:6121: -0.45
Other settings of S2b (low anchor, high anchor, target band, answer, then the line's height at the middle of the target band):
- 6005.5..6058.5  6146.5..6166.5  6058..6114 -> -1.8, 22.7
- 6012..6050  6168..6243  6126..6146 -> 0.5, 22.8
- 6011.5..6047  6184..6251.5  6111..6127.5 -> 0.1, 22.9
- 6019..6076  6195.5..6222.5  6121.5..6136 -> 0.6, 23.1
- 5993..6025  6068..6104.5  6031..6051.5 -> 0.0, 23.4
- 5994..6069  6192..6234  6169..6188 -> 0.3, 22.7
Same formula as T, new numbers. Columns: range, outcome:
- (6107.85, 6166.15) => 22.3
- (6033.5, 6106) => 23.4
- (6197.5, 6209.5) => 23.2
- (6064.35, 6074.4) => 23.6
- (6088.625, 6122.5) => 23.2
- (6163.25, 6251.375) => 22.4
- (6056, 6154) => 23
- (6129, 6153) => 22.2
